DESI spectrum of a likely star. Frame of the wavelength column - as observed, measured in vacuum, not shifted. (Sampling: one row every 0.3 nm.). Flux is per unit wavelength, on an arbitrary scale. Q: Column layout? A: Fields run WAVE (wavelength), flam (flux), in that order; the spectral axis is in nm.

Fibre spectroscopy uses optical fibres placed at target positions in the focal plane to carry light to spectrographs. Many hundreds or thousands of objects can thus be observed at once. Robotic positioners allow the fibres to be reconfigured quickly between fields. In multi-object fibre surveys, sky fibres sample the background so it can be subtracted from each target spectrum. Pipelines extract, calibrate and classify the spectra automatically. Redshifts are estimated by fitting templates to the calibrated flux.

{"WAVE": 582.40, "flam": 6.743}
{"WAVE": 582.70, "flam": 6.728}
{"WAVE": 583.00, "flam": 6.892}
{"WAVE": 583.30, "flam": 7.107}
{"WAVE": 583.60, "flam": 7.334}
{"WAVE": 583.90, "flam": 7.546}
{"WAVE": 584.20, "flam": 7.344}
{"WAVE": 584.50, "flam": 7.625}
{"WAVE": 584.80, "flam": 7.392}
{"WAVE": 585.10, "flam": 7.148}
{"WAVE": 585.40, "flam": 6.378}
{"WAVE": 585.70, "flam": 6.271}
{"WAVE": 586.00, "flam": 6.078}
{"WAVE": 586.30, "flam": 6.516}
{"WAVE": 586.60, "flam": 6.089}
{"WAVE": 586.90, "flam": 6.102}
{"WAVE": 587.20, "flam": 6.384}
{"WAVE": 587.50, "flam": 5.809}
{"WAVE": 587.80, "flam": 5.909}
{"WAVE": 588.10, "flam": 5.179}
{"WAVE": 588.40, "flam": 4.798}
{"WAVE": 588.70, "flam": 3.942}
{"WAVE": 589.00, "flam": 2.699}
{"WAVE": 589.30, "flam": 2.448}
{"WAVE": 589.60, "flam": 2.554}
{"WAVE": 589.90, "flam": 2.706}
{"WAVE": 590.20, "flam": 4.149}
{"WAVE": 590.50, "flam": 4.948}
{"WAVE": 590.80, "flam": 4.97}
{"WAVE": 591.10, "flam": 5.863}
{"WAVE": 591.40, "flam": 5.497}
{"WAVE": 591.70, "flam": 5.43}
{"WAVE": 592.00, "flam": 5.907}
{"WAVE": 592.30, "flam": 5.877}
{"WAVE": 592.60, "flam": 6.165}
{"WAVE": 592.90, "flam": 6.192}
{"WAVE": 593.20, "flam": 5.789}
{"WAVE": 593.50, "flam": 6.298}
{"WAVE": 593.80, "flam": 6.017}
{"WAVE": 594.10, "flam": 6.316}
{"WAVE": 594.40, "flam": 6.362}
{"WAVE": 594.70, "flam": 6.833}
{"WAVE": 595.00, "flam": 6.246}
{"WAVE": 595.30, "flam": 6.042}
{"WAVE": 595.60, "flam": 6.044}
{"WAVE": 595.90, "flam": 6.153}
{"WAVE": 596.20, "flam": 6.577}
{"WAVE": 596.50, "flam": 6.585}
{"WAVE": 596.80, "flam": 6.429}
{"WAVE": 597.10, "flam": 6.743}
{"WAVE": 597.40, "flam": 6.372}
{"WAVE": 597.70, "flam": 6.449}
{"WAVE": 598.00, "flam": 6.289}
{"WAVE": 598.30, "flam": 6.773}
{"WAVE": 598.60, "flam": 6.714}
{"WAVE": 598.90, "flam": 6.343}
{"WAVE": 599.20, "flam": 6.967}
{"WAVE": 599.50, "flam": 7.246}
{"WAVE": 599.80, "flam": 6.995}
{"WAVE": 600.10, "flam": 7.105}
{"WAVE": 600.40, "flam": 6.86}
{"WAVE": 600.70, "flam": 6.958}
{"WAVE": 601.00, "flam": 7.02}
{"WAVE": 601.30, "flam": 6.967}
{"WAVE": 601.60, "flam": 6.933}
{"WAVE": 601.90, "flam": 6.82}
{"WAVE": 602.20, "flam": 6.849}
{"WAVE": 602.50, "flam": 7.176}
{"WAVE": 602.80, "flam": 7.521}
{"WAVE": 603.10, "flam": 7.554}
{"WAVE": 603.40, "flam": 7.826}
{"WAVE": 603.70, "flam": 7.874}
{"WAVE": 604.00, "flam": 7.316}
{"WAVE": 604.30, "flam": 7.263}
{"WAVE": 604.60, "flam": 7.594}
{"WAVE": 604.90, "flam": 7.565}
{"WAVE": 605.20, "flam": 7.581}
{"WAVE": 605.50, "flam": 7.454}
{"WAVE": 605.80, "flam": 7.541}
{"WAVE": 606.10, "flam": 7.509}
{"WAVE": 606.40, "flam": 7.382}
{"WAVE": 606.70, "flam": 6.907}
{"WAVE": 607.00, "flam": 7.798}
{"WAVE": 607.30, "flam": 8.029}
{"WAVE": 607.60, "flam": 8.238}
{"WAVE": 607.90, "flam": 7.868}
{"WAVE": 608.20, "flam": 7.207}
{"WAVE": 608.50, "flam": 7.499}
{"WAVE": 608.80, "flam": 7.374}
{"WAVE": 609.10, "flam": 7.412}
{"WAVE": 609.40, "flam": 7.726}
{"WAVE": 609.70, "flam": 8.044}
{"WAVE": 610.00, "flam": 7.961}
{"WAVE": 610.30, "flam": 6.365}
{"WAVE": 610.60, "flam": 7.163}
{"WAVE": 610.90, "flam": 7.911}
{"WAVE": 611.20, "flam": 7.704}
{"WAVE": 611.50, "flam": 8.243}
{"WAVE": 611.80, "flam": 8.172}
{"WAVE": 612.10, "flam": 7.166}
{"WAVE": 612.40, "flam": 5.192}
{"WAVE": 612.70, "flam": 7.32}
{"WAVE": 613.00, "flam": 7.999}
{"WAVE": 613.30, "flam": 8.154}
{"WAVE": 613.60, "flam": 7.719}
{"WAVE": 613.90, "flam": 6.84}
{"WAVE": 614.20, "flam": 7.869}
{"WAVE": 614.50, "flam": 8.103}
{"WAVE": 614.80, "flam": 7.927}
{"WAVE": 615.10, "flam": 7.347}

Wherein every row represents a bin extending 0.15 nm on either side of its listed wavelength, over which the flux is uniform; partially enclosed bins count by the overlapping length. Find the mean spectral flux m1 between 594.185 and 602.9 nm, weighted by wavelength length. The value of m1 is 6.69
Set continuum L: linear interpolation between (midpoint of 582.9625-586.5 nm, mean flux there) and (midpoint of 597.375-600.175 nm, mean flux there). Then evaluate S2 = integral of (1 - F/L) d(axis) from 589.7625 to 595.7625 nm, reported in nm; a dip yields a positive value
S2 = 1.00 nm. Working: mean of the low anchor 6.96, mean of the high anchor 6.73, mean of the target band 5.69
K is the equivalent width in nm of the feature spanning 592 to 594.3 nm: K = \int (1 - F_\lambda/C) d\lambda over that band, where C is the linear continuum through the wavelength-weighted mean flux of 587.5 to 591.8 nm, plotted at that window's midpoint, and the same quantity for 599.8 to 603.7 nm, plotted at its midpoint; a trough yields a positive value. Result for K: -0.39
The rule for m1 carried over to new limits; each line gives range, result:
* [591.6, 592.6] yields 5.82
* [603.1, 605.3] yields 7.57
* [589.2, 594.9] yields 5.31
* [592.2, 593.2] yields 6.04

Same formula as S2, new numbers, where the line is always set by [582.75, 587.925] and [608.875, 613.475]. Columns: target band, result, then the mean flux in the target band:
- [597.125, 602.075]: 0.240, 6.8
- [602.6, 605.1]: -0.097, 7.56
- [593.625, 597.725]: 0.384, 6.37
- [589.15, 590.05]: 0.562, 2.57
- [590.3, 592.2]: 0.407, 5.41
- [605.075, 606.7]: -0.022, 7.44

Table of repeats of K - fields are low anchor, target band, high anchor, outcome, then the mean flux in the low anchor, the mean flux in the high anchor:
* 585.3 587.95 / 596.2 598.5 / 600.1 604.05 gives 0.12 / 6.17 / 7.2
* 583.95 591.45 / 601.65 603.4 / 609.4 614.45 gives -0.14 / 5.42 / 7.51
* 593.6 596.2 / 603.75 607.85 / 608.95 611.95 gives -0.18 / 6.27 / 7.67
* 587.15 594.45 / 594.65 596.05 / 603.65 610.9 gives -0.11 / 5.09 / 7.53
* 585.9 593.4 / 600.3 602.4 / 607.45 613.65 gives -0.15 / 5.12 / 7.54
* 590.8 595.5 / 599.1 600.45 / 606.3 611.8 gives -0.07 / 6.02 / 7.62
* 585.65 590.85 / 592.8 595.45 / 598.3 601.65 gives -0.16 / 4.83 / 6.91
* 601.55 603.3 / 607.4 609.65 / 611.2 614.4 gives -0.09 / 7.17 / 7.49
